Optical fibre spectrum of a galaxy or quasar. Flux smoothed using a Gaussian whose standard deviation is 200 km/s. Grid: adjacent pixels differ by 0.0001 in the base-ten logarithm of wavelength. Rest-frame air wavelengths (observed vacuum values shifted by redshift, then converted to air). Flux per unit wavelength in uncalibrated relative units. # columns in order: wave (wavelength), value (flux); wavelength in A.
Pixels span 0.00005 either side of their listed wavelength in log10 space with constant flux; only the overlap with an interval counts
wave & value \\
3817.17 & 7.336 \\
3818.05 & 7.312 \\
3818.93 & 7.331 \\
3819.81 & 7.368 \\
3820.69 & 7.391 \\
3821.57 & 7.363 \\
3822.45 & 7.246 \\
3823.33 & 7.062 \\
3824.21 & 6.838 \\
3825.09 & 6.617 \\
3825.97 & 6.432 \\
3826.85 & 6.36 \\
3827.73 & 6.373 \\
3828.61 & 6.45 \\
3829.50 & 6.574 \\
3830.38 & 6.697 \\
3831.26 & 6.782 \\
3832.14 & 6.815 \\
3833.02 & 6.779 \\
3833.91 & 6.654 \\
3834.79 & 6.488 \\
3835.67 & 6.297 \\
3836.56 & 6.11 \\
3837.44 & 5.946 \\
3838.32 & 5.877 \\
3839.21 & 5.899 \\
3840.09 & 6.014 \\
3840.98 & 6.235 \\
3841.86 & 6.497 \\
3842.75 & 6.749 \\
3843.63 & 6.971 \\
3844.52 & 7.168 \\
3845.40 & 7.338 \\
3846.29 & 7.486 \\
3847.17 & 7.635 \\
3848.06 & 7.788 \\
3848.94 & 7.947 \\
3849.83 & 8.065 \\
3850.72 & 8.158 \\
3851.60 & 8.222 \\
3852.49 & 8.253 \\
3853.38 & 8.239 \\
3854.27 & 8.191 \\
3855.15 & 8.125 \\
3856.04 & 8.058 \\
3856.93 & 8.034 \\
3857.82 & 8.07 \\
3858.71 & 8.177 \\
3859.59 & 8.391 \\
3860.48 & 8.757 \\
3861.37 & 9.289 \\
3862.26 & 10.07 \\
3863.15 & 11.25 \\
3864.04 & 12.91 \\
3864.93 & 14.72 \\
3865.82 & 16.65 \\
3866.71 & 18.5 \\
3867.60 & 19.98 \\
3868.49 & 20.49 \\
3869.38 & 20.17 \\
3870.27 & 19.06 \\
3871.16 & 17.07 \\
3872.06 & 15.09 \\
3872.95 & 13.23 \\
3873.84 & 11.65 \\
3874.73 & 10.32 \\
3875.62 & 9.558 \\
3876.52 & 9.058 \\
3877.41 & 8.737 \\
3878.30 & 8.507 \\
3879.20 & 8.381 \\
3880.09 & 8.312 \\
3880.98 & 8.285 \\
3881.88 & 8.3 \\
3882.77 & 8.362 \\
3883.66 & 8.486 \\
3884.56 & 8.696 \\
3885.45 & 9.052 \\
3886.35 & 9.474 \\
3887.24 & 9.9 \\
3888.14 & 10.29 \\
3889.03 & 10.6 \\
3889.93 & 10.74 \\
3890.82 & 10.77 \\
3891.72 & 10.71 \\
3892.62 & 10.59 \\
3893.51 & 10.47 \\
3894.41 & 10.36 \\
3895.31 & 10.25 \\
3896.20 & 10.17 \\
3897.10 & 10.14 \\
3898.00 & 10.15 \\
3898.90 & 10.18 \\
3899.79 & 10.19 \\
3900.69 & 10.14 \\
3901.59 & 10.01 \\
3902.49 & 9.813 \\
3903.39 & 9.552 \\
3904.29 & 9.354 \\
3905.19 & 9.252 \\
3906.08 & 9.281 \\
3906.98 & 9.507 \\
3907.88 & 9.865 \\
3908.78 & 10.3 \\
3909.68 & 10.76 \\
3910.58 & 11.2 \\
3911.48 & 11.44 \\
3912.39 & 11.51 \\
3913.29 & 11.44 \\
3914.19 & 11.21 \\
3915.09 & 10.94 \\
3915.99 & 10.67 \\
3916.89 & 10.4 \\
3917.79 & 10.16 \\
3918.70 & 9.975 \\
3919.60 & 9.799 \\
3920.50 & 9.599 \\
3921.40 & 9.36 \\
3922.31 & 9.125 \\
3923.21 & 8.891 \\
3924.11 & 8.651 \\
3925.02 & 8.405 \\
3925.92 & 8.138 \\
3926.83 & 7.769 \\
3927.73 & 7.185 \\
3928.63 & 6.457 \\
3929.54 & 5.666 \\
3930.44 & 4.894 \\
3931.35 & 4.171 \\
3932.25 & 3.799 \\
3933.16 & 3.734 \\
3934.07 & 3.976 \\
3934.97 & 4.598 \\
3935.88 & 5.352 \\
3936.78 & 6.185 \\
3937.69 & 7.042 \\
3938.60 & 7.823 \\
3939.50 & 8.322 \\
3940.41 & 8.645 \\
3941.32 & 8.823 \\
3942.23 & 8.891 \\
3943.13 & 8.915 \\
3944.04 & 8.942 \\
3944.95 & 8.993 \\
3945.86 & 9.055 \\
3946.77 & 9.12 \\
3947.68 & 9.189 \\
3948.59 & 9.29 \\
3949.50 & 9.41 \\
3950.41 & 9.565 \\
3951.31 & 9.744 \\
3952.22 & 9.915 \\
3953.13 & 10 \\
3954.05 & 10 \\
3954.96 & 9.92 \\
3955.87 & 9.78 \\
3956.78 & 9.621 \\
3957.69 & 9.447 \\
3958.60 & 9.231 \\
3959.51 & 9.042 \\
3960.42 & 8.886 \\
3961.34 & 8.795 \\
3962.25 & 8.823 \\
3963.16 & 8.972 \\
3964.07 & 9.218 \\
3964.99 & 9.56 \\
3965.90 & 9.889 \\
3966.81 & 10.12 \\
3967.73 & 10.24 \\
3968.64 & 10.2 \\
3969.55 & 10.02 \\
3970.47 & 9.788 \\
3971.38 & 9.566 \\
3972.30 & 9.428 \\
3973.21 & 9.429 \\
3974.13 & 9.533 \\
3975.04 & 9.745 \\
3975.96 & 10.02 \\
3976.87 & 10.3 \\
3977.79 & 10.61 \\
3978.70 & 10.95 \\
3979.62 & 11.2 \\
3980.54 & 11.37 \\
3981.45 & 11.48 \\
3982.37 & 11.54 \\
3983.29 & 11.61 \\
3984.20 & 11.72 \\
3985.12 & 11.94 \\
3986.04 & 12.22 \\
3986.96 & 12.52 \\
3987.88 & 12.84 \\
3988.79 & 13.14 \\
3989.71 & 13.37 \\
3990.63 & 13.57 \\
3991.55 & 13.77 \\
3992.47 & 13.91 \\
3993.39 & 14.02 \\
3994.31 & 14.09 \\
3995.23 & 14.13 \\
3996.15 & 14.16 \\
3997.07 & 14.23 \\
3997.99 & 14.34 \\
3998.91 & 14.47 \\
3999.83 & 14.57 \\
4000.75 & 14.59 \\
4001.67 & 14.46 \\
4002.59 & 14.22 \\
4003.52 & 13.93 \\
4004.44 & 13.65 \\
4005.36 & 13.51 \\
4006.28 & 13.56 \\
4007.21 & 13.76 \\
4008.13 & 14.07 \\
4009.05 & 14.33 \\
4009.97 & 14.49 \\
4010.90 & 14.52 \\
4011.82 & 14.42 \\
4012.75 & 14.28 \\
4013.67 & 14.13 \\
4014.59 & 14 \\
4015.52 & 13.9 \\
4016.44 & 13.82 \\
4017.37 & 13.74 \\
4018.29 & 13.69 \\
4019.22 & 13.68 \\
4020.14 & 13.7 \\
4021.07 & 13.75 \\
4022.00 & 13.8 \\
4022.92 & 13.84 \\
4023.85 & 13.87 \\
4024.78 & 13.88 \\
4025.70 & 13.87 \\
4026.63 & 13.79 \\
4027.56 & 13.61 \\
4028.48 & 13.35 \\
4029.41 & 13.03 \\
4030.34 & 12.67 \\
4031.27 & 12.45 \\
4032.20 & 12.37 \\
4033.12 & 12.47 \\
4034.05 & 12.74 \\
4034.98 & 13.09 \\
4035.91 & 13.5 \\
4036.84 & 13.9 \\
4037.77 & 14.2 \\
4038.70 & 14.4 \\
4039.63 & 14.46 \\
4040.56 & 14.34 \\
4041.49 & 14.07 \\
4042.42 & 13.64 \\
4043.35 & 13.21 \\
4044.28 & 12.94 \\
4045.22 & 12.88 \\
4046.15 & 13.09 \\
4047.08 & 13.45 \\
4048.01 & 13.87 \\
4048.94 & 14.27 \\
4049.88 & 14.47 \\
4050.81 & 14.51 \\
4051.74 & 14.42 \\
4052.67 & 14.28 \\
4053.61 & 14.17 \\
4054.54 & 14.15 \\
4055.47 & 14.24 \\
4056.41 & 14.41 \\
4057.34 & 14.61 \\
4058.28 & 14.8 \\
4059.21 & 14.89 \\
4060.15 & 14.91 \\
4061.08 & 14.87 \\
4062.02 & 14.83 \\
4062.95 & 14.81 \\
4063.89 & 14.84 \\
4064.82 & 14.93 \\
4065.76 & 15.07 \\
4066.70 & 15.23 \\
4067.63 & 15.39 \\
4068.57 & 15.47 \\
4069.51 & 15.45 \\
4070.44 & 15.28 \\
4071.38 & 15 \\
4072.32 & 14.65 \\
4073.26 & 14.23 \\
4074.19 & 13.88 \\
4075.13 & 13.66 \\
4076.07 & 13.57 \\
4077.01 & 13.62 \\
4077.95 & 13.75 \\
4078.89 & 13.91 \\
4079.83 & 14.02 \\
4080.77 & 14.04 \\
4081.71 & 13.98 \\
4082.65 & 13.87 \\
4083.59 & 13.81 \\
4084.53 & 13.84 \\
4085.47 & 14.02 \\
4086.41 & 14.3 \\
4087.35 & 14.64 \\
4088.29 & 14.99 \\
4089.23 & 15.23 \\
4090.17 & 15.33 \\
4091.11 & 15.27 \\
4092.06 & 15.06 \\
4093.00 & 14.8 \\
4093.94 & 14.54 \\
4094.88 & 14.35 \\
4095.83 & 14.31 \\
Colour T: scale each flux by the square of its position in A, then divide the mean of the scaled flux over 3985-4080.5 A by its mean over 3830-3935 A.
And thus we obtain 1.61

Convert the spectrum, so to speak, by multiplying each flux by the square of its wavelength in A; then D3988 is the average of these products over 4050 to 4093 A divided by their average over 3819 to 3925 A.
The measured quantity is 1.69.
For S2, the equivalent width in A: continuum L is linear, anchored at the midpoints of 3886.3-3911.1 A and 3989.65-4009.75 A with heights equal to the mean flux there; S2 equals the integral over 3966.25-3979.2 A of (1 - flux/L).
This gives 3.0 A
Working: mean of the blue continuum 10.2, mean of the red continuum 14.1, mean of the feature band 10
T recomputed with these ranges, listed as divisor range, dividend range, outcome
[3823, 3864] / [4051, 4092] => 2.20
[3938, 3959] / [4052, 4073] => 1.70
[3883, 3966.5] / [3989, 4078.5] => 1.63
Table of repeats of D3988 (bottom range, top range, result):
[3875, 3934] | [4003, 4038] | 1.57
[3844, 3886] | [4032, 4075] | 1.48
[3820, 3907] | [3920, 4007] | 1.14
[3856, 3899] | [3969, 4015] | 1.20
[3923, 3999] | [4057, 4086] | 1.57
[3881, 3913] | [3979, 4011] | 1.41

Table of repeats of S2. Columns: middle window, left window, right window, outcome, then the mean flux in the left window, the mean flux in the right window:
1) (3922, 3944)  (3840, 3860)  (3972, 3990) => 6.69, 7.67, 11.2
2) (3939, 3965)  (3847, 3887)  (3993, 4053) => 6.69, 10.8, 13.8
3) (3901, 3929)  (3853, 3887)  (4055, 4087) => 5.33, 11.3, 14.5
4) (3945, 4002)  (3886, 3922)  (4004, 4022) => 7.32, 10.3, 13.9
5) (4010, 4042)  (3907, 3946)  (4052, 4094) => -2.90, 8.4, 14.5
